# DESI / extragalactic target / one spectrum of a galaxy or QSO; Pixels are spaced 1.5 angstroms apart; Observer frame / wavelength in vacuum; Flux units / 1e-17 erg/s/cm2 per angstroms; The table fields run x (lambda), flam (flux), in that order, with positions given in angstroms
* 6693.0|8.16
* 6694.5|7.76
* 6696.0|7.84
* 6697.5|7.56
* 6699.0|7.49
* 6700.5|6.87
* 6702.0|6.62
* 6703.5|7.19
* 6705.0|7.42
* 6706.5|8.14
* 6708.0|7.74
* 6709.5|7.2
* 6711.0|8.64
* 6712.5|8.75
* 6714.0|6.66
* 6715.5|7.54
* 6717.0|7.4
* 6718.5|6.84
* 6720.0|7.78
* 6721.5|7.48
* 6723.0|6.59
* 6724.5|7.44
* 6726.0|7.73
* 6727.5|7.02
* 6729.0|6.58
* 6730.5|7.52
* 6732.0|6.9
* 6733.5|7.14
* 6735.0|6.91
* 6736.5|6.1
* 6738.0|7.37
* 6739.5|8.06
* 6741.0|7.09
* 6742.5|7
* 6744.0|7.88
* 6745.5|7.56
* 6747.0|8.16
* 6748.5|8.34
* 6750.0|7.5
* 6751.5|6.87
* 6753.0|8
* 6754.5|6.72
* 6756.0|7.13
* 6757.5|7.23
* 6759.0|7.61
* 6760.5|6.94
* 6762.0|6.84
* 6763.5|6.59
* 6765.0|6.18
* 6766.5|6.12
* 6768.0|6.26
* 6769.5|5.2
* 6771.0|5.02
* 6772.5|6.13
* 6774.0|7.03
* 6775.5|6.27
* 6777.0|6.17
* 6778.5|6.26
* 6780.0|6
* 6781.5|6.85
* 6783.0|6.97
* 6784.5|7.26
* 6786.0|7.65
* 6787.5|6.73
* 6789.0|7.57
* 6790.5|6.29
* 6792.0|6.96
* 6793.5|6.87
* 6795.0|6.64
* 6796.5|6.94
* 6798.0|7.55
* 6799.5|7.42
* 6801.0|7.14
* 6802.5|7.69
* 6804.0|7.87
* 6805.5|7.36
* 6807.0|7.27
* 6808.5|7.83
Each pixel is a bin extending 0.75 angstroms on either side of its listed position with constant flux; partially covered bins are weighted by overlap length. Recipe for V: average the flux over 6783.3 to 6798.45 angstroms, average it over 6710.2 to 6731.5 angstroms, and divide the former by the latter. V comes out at 0.95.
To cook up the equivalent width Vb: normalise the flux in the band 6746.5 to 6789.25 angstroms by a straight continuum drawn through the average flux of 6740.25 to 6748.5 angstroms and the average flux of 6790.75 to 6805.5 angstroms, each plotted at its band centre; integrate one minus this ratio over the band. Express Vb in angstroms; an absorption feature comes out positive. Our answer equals 3.67 angstroms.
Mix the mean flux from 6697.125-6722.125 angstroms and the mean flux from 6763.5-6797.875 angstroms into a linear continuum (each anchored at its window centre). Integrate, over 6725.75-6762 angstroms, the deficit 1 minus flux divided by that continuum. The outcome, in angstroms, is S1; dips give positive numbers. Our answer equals -1.4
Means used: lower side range 7.49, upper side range 6.54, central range 7.29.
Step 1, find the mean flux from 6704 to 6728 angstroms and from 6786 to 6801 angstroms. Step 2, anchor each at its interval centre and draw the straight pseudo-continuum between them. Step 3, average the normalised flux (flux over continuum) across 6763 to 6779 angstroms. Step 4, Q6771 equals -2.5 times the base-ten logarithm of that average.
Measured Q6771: 0.18 mag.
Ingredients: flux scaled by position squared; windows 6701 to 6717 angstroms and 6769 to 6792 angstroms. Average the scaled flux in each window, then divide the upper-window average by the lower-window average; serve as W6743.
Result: 0.9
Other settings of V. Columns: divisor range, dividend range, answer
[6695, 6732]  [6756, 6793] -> 0.89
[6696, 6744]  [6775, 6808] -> 0.95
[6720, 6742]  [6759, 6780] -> 0.88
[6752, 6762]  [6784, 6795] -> 0.97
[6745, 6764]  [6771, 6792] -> 0.91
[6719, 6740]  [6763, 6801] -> 0.92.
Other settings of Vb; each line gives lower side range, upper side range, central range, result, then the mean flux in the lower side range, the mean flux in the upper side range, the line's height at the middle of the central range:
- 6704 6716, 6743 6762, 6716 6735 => 1.1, 7.75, 7.46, 7.65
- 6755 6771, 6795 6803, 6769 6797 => 1.5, 6.54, 7.27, 6.94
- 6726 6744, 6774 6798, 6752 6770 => 0.5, 7.12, 6.79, 6.96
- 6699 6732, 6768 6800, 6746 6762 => -1.0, 7.38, 6.64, 6.96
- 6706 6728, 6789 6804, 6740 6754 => -0.4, 7.53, 7.12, 7.38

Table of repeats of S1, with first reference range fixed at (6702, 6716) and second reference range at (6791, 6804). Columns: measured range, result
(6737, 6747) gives -0.1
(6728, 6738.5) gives 0.8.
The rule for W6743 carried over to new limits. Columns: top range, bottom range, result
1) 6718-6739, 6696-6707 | 0.98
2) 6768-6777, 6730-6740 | 0.85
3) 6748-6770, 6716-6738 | 0.98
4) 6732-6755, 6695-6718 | 0.99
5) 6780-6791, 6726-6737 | 1.02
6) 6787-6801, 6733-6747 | 0.98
